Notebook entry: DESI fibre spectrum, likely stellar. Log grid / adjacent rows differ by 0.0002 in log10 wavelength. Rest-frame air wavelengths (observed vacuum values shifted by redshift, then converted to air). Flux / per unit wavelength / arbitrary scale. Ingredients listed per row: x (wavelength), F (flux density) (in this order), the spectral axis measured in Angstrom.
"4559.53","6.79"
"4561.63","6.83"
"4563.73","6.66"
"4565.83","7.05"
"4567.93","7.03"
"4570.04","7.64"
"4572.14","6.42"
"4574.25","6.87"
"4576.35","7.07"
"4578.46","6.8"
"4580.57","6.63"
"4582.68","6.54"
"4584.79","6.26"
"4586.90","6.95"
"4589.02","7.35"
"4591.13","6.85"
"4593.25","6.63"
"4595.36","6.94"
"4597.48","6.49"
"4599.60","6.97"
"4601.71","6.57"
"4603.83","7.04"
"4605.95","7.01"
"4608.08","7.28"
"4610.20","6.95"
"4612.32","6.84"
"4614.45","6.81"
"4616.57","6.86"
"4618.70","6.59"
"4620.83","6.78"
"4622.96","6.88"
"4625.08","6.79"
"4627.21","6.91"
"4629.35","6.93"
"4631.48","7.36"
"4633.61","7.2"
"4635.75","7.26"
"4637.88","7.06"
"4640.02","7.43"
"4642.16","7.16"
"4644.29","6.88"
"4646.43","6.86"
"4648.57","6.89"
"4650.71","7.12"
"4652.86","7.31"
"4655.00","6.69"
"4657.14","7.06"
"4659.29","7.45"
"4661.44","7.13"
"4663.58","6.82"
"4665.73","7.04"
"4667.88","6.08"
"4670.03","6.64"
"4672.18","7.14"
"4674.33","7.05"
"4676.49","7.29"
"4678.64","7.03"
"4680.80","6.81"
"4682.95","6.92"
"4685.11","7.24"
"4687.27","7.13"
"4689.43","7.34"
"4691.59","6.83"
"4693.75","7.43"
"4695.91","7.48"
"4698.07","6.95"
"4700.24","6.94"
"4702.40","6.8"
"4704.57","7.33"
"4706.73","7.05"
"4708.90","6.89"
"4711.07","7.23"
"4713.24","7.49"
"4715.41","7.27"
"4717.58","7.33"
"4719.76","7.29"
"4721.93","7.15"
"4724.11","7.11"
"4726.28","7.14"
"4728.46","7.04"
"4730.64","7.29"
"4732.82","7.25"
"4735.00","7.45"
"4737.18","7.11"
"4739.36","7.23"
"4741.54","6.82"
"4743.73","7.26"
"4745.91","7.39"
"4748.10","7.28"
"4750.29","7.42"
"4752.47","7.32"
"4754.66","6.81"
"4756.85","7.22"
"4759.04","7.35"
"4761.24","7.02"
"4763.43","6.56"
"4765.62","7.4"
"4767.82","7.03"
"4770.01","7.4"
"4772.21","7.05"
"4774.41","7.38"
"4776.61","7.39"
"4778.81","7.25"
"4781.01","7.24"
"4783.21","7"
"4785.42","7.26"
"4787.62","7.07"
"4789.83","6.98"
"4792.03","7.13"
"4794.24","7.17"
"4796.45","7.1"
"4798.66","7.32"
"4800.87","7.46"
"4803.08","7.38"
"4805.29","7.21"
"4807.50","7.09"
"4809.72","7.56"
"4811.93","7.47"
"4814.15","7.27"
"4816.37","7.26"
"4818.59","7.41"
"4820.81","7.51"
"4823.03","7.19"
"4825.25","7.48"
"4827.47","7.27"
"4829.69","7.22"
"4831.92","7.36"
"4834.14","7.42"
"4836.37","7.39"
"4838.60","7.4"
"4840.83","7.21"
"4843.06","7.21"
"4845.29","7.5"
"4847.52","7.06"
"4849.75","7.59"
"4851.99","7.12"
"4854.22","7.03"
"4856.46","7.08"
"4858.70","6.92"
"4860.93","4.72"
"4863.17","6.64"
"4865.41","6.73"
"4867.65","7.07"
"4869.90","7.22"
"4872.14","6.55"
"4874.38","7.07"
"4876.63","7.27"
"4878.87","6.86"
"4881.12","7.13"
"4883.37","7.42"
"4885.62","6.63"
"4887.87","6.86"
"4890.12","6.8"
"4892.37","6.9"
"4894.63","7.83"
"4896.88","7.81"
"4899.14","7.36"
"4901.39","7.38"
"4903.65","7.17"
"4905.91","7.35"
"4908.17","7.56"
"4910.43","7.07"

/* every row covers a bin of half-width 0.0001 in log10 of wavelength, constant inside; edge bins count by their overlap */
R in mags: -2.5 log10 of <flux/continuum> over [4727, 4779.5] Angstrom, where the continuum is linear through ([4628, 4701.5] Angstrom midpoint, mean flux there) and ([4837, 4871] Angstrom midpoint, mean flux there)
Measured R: -0.03 mag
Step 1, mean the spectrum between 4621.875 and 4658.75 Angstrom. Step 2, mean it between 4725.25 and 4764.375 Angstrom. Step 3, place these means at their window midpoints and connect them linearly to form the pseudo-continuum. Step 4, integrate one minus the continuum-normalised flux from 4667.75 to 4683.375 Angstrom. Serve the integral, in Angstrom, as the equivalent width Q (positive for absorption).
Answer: 0.39 Angstrom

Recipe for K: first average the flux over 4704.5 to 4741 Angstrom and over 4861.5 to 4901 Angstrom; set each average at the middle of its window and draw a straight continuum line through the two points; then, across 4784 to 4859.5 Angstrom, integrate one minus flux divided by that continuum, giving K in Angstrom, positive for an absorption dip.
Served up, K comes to -1.7 Angstrom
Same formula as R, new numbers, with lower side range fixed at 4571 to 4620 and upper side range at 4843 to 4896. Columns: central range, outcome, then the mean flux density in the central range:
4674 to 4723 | -0.04 mag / 7.14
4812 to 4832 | -0.06 mag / 7.33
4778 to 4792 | -0.03 mag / 7.13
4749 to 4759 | -0.05 mag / 7.21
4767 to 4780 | -0.05 mag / 7.26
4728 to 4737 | -0.06 mag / 7.26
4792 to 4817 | -0.06 mag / 7.29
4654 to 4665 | -0.03 mag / 7.03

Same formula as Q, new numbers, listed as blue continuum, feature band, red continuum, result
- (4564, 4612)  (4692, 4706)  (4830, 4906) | -0.4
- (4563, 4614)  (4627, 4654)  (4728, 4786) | -0.5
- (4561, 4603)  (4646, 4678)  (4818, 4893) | -0.4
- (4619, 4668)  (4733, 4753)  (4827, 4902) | -0.6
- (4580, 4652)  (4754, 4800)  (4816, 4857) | 0.3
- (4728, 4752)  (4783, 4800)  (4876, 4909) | 0.2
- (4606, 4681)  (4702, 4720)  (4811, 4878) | -0.4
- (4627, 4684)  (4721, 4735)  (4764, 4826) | -0.1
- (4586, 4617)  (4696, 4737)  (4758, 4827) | -0.4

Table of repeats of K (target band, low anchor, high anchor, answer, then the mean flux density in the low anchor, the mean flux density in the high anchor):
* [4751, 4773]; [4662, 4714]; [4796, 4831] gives 0.3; 7.04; 7.33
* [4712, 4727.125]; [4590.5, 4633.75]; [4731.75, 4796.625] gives -0.3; 6.88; 7.18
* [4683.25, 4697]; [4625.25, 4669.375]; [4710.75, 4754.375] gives -0.2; 7.02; 7.24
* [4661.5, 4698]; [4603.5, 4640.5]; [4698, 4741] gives 0.4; 6.99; 7.17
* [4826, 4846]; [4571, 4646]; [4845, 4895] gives -1.2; 6.9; 6.93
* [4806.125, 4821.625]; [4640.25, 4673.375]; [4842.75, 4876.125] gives -1.0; 6.96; 6.9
